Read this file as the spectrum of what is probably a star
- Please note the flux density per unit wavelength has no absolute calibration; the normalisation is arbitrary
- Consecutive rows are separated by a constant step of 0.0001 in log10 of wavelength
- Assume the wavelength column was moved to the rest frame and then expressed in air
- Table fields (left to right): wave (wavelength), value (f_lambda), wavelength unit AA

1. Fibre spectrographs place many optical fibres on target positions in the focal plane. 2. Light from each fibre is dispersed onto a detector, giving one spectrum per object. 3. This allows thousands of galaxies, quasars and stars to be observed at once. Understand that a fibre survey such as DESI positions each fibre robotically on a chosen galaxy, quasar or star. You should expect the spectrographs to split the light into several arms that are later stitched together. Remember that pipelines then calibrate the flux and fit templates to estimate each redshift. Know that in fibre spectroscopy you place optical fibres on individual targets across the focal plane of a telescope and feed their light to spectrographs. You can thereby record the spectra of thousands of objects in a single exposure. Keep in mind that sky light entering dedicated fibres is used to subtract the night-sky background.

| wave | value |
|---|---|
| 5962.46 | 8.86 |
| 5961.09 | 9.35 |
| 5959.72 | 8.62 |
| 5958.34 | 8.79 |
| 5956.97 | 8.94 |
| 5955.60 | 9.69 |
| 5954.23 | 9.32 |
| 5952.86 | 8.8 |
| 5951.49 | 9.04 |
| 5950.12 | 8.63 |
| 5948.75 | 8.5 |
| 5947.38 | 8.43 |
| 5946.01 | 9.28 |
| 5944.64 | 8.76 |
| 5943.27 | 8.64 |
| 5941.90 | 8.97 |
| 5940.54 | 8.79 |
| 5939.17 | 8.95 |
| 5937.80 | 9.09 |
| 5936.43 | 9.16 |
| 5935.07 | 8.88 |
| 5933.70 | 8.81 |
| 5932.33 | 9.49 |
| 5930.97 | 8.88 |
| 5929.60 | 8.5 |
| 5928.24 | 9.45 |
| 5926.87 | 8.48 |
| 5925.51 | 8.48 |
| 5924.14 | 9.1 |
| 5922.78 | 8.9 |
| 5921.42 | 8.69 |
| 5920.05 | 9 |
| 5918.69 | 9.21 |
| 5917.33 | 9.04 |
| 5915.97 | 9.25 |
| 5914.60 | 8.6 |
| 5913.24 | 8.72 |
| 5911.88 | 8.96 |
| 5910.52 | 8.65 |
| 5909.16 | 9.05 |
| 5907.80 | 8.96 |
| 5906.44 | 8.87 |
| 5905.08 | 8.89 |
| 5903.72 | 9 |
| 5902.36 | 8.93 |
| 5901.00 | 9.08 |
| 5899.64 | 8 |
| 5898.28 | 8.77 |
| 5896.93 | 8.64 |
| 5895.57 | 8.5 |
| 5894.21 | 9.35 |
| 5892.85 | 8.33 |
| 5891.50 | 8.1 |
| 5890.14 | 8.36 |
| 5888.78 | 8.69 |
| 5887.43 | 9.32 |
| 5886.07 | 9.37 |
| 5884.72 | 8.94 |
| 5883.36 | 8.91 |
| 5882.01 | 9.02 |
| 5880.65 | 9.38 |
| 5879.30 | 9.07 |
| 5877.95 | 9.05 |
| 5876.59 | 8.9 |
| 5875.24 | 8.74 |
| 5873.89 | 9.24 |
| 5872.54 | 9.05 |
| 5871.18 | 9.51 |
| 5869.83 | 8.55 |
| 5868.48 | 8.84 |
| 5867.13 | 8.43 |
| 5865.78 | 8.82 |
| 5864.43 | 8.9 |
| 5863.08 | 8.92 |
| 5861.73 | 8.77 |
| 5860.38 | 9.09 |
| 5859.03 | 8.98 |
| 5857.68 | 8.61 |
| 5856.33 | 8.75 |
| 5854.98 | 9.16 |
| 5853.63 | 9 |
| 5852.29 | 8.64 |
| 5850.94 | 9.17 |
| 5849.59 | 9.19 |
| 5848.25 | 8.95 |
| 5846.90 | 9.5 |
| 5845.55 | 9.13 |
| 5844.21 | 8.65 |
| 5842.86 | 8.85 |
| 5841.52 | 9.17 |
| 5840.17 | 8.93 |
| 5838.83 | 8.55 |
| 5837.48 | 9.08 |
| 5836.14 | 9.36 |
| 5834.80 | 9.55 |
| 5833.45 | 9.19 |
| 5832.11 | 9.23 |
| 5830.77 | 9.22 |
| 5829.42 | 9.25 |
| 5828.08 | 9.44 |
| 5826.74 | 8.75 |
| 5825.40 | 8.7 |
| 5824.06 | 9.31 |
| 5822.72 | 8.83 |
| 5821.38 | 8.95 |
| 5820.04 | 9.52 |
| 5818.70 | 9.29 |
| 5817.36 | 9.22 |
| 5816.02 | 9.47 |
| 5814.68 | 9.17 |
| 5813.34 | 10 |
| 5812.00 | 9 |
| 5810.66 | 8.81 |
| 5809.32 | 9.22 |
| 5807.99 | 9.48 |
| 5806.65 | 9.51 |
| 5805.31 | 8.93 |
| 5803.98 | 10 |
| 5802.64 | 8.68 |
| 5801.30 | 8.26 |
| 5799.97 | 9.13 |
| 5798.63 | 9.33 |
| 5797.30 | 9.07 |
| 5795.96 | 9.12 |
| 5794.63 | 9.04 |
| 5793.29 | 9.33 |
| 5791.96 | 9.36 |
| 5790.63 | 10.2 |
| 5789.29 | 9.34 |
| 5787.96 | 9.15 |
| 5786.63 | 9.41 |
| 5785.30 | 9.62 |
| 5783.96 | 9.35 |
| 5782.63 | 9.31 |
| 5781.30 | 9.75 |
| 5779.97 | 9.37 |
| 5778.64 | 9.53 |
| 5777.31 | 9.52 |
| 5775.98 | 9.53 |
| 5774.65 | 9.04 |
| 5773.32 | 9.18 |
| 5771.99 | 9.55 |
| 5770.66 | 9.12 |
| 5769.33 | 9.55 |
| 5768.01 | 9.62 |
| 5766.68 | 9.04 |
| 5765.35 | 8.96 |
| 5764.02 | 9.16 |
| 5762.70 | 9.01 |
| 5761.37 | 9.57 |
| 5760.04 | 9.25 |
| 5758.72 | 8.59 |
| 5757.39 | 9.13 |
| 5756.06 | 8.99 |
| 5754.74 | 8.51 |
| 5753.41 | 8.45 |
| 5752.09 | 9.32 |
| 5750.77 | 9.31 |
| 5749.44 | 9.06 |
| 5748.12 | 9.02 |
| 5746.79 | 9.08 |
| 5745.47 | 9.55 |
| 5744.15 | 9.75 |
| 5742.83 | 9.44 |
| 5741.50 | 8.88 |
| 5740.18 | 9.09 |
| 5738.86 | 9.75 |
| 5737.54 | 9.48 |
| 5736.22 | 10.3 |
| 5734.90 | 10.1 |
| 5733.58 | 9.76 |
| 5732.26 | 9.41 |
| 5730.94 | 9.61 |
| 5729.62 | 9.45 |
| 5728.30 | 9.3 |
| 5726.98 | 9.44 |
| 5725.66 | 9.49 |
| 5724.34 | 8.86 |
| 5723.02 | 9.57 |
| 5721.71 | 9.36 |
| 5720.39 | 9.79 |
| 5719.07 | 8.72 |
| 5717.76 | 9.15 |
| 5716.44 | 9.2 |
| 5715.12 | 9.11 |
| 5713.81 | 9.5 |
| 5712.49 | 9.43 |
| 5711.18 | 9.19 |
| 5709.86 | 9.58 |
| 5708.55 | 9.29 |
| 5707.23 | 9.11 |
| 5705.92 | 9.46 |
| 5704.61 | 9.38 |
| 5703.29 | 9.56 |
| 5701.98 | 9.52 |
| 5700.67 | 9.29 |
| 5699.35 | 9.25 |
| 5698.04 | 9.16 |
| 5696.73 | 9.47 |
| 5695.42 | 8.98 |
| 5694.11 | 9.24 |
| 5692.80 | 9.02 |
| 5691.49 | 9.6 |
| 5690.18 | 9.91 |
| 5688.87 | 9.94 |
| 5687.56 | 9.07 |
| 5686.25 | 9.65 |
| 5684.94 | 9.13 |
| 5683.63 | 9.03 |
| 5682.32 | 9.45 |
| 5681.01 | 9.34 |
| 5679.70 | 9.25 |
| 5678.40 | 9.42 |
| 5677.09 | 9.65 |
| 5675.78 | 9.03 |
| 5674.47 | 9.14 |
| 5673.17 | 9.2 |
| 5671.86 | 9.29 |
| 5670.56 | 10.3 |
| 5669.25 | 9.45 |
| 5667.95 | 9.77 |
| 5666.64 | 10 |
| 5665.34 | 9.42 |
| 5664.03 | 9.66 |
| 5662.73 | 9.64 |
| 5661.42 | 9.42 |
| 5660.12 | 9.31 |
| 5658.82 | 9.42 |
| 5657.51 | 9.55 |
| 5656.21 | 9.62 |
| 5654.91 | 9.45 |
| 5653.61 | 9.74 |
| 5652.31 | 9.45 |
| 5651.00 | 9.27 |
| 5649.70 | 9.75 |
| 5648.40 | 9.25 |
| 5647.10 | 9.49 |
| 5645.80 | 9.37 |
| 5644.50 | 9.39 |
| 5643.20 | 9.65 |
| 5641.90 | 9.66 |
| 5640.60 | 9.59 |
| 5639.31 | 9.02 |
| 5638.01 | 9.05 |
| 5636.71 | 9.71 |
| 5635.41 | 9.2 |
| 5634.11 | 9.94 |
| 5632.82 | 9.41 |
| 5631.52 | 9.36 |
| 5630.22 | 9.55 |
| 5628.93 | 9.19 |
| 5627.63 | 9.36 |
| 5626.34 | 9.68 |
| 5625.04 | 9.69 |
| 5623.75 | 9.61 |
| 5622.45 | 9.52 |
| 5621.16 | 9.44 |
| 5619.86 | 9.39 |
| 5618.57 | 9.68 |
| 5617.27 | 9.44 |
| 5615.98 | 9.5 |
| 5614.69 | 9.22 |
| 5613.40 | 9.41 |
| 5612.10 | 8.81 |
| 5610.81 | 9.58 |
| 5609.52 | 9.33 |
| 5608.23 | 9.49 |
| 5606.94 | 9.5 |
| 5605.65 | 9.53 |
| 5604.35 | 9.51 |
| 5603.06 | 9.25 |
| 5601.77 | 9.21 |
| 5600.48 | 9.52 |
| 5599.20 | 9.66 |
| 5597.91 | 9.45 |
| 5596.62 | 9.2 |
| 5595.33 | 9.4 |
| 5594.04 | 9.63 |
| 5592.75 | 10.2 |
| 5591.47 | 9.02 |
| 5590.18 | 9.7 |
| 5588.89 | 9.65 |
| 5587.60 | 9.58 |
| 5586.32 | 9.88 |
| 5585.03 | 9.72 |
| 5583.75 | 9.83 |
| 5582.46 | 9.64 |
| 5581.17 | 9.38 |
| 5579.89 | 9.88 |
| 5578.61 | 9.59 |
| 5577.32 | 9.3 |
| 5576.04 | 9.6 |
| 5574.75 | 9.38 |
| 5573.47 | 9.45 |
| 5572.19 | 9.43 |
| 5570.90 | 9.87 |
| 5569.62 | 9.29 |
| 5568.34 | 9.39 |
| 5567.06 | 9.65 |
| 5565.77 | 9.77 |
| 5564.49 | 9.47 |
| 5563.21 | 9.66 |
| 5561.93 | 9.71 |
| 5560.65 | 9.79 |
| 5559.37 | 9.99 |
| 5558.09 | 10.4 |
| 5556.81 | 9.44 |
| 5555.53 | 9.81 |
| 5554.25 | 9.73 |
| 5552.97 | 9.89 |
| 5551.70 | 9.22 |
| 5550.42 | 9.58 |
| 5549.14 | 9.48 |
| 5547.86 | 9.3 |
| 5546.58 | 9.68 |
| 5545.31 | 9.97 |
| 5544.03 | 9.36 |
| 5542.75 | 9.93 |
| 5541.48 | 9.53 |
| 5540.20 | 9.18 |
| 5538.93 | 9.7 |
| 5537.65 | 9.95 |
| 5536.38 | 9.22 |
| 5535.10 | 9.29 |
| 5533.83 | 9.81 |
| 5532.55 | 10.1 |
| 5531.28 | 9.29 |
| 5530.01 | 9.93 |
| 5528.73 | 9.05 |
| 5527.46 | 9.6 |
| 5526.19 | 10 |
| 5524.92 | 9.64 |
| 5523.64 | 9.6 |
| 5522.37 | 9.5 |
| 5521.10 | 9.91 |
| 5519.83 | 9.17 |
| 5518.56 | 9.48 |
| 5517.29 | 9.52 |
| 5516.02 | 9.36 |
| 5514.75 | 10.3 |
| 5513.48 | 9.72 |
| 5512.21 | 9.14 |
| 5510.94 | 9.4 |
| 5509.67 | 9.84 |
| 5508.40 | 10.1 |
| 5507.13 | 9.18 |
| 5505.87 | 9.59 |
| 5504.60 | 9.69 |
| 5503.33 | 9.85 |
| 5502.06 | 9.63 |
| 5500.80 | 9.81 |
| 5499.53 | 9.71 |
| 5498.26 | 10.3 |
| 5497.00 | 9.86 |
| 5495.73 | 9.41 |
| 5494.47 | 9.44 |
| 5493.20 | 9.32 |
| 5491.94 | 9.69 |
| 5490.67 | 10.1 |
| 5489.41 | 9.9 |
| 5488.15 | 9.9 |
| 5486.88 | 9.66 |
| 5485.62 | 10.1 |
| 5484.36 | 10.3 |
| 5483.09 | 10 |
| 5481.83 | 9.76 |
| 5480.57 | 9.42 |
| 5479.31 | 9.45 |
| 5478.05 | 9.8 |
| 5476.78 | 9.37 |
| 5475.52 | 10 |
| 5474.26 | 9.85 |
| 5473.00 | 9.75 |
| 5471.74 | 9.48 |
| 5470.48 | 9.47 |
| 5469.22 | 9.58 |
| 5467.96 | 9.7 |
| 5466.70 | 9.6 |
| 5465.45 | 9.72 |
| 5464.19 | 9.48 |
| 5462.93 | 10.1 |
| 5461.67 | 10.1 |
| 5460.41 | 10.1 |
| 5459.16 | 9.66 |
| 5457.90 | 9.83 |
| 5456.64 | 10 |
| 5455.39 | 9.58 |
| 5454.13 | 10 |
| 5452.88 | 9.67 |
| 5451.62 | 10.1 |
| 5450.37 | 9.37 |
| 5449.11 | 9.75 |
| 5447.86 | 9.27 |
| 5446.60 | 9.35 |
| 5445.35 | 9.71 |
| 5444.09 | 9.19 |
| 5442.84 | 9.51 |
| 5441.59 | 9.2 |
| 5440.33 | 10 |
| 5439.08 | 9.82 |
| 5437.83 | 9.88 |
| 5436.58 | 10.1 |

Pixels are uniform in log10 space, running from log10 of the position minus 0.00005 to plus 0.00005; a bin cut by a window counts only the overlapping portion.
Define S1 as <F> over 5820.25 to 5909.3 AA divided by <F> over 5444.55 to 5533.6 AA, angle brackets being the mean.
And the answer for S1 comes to 0.92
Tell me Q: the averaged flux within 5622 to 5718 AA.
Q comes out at 9.43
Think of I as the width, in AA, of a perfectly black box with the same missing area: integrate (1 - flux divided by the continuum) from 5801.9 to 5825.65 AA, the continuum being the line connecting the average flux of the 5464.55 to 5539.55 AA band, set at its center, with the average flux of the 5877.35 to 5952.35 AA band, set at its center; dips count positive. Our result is -0.4 AA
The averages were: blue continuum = 9.68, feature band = 9.23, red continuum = 8.87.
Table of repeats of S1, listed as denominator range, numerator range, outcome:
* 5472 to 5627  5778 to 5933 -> 0.94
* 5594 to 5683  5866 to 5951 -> 0.94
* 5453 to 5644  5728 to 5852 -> 0.96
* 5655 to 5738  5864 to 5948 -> 0.94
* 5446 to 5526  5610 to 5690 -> 0.97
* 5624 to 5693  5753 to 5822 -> 0.98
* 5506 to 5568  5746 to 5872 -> 0.95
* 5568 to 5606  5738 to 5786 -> 0.97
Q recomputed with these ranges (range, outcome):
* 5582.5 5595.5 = 9.67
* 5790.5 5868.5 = 9.1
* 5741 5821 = 9.25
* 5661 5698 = 9.44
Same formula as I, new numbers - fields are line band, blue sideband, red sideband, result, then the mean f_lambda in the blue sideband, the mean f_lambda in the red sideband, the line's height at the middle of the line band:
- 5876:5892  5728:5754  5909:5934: 0.1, 9.41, 8.91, 9.01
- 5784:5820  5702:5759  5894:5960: -0.5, 9.32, 8.89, 9.16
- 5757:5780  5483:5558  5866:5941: -0.2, 9.67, 8.89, 9.16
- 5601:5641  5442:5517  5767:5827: 0.4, 9.71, 9.28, 9.52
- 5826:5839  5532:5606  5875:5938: -0.2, 9.6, 8.88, 9.04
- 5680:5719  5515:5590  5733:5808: 0.3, 9.62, 9.29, 9.4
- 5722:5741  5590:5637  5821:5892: -0.6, 9.46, 8.98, 9.23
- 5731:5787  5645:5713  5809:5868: -0.5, 9.43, 9.06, 9.24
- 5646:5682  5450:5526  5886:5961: -0.4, 9.72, 8.87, 9.38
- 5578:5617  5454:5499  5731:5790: 0.3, 9.77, 9.32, 9.58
